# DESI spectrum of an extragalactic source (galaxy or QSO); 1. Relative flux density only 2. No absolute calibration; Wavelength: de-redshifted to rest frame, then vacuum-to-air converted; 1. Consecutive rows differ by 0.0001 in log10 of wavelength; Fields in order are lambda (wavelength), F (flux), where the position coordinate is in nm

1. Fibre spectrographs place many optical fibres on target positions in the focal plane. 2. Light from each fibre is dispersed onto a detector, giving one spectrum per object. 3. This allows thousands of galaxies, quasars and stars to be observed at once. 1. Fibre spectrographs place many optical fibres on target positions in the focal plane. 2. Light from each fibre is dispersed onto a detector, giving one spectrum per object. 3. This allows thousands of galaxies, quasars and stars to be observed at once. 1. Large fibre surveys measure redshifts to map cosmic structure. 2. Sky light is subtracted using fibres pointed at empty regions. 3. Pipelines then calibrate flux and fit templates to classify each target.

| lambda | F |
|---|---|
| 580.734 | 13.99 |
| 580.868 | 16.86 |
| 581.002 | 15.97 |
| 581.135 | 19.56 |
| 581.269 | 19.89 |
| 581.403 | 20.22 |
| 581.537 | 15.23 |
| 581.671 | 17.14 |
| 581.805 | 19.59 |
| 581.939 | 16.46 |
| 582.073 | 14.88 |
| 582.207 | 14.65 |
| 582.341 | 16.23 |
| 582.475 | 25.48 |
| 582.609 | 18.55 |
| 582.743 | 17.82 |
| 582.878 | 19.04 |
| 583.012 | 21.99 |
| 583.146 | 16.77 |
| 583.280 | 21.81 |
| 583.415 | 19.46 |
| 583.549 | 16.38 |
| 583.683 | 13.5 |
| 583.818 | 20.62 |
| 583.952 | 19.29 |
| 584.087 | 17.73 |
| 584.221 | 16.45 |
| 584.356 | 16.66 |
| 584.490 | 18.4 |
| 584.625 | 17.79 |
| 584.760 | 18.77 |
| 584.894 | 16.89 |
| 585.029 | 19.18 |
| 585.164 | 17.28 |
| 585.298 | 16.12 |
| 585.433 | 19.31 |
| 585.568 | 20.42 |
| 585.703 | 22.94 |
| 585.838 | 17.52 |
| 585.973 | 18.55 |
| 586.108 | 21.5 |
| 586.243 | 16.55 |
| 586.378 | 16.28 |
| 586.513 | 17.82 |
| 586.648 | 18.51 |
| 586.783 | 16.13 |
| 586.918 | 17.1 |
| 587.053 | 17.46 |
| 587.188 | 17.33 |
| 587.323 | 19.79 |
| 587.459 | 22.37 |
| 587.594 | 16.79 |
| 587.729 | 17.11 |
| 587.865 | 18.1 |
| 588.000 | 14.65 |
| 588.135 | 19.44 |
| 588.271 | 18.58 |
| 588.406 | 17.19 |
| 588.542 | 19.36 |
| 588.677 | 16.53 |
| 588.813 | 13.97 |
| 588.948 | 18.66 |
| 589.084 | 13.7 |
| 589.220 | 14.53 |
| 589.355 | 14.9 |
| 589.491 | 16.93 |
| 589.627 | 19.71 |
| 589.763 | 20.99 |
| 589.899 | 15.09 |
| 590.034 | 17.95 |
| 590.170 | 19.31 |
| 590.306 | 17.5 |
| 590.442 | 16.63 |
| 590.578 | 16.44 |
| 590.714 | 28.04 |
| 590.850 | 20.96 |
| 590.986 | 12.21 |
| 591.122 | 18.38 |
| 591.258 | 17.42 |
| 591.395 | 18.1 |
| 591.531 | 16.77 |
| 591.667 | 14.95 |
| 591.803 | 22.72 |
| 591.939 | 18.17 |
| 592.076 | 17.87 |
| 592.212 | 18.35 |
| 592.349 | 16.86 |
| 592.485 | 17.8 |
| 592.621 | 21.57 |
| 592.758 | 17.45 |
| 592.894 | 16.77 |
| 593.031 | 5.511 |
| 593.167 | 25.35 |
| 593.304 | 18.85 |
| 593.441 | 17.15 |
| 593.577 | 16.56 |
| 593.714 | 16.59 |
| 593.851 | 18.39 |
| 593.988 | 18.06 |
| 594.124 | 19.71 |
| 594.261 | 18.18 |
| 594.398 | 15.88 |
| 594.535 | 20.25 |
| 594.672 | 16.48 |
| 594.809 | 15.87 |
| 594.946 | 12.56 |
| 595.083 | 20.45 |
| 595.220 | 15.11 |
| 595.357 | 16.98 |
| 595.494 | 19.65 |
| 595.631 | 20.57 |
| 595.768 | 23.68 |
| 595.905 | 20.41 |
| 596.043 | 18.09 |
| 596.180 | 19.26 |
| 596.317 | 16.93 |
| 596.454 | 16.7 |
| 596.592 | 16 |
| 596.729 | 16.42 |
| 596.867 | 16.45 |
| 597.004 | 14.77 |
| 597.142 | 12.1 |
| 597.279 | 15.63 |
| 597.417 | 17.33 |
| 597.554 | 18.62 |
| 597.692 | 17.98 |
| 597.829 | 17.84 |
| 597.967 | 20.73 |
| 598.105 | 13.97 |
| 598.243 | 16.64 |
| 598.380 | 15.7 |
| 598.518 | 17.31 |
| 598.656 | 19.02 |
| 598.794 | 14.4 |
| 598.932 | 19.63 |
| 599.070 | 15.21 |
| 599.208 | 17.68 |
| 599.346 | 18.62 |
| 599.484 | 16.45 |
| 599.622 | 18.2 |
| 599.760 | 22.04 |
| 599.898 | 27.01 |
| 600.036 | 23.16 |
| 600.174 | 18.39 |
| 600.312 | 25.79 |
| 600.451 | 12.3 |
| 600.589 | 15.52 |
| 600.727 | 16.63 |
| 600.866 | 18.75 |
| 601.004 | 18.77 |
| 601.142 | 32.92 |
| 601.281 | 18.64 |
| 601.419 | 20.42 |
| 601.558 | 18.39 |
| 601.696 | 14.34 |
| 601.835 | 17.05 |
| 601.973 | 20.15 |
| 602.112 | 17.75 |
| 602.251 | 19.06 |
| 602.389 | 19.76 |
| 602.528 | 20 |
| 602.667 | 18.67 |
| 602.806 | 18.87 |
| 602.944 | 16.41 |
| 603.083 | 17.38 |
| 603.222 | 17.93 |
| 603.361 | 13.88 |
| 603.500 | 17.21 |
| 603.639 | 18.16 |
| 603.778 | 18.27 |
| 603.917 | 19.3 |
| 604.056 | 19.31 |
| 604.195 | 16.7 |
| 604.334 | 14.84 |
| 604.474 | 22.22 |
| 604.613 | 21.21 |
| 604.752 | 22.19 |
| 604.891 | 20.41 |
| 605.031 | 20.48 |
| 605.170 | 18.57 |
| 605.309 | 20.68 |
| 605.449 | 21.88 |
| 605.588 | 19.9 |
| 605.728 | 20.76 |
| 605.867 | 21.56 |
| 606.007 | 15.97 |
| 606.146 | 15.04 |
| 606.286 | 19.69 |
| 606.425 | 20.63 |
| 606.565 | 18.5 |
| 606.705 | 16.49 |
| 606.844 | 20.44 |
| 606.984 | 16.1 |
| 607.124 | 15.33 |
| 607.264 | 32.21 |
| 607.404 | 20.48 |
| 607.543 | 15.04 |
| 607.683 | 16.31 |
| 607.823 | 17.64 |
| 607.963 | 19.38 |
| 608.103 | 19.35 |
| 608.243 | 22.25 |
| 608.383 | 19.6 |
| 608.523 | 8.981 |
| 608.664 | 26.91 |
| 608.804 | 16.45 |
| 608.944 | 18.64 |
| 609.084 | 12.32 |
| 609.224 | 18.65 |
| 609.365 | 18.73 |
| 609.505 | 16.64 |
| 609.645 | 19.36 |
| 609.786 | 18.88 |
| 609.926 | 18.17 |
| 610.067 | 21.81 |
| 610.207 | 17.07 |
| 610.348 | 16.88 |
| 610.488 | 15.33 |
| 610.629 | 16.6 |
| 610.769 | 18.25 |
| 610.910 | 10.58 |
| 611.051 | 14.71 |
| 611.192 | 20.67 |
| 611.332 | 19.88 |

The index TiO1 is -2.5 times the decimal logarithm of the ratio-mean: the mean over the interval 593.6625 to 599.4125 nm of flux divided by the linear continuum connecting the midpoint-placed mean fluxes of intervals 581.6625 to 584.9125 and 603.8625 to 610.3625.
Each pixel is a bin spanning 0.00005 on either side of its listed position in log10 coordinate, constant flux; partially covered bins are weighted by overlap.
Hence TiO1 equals 0.07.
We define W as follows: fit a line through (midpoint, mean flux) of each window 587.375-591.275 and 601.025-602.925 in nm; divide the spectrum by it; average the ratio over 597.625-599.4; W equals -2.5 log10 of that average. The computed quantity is 0.108 mag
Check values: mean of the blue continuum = 17.7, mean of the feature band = 17.3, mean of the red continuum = 19.6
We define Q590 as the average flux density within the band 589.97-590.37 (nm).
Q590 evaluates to 18.3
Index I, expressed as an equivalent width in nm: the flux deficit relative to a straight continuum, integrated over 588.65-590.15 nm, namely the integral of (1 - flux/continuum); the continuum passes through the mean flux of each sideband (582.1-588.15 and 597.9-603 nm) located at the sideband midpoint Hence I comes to 0.14 nm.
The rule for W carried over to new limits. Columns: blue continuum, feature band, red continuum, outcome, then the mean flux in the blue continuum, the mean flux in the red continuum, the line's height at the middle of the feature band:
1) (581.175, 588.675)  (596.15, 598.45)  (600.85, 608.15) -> 0.13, 18.2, 19.1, 18.8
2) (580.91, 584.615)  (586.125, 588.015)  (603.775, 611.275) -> 0.03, 18.1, 18.6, 18.2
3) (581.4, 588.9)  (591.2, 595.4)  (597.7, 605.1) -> 0.05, 18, 18.7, 18.4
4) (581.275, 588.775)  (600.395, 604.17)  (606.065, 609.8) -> 0.00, 18.1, 18.5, 18.4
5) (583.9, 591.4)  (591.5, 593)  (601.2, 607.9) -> 0.02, 17.9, 18.8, 18.2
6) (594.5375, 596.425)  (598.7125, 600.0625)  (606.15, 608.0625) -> -0.04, 18.2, 19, 18.5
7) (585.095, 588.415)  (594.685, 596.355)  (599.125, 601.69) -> 0.06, 18.2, 19.8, 19.2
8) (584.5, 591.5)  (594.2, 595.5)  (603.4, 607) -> 0.08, 17.9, 19.1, 18.4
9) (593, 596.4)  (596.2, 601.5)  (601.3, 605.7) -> 0.01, 18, 18.8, 18.4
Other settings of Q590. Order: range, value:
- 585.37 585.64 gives 19.9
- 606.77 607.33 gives 20.9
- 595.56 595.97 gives 21.6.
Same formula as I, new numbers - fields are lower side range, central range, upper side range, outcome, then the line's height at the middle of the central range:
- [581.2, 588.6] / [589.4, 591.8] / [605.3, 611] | 0.01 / 18.2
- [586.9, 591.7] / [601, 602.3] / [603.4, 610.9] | -0.10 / 18.4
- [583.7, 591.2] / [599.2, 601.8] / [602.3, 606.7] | -0.14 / 18.7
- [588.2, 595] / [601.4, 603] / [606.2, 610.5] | -0.01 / 18.2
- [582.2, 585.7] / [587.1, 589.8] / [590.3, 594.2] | 0.11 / 18.2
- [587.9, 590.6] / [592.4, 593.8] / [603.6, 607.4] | 0.03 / 17.7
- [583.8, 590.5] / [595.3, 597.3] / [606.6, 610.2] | 0.06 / 18.2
